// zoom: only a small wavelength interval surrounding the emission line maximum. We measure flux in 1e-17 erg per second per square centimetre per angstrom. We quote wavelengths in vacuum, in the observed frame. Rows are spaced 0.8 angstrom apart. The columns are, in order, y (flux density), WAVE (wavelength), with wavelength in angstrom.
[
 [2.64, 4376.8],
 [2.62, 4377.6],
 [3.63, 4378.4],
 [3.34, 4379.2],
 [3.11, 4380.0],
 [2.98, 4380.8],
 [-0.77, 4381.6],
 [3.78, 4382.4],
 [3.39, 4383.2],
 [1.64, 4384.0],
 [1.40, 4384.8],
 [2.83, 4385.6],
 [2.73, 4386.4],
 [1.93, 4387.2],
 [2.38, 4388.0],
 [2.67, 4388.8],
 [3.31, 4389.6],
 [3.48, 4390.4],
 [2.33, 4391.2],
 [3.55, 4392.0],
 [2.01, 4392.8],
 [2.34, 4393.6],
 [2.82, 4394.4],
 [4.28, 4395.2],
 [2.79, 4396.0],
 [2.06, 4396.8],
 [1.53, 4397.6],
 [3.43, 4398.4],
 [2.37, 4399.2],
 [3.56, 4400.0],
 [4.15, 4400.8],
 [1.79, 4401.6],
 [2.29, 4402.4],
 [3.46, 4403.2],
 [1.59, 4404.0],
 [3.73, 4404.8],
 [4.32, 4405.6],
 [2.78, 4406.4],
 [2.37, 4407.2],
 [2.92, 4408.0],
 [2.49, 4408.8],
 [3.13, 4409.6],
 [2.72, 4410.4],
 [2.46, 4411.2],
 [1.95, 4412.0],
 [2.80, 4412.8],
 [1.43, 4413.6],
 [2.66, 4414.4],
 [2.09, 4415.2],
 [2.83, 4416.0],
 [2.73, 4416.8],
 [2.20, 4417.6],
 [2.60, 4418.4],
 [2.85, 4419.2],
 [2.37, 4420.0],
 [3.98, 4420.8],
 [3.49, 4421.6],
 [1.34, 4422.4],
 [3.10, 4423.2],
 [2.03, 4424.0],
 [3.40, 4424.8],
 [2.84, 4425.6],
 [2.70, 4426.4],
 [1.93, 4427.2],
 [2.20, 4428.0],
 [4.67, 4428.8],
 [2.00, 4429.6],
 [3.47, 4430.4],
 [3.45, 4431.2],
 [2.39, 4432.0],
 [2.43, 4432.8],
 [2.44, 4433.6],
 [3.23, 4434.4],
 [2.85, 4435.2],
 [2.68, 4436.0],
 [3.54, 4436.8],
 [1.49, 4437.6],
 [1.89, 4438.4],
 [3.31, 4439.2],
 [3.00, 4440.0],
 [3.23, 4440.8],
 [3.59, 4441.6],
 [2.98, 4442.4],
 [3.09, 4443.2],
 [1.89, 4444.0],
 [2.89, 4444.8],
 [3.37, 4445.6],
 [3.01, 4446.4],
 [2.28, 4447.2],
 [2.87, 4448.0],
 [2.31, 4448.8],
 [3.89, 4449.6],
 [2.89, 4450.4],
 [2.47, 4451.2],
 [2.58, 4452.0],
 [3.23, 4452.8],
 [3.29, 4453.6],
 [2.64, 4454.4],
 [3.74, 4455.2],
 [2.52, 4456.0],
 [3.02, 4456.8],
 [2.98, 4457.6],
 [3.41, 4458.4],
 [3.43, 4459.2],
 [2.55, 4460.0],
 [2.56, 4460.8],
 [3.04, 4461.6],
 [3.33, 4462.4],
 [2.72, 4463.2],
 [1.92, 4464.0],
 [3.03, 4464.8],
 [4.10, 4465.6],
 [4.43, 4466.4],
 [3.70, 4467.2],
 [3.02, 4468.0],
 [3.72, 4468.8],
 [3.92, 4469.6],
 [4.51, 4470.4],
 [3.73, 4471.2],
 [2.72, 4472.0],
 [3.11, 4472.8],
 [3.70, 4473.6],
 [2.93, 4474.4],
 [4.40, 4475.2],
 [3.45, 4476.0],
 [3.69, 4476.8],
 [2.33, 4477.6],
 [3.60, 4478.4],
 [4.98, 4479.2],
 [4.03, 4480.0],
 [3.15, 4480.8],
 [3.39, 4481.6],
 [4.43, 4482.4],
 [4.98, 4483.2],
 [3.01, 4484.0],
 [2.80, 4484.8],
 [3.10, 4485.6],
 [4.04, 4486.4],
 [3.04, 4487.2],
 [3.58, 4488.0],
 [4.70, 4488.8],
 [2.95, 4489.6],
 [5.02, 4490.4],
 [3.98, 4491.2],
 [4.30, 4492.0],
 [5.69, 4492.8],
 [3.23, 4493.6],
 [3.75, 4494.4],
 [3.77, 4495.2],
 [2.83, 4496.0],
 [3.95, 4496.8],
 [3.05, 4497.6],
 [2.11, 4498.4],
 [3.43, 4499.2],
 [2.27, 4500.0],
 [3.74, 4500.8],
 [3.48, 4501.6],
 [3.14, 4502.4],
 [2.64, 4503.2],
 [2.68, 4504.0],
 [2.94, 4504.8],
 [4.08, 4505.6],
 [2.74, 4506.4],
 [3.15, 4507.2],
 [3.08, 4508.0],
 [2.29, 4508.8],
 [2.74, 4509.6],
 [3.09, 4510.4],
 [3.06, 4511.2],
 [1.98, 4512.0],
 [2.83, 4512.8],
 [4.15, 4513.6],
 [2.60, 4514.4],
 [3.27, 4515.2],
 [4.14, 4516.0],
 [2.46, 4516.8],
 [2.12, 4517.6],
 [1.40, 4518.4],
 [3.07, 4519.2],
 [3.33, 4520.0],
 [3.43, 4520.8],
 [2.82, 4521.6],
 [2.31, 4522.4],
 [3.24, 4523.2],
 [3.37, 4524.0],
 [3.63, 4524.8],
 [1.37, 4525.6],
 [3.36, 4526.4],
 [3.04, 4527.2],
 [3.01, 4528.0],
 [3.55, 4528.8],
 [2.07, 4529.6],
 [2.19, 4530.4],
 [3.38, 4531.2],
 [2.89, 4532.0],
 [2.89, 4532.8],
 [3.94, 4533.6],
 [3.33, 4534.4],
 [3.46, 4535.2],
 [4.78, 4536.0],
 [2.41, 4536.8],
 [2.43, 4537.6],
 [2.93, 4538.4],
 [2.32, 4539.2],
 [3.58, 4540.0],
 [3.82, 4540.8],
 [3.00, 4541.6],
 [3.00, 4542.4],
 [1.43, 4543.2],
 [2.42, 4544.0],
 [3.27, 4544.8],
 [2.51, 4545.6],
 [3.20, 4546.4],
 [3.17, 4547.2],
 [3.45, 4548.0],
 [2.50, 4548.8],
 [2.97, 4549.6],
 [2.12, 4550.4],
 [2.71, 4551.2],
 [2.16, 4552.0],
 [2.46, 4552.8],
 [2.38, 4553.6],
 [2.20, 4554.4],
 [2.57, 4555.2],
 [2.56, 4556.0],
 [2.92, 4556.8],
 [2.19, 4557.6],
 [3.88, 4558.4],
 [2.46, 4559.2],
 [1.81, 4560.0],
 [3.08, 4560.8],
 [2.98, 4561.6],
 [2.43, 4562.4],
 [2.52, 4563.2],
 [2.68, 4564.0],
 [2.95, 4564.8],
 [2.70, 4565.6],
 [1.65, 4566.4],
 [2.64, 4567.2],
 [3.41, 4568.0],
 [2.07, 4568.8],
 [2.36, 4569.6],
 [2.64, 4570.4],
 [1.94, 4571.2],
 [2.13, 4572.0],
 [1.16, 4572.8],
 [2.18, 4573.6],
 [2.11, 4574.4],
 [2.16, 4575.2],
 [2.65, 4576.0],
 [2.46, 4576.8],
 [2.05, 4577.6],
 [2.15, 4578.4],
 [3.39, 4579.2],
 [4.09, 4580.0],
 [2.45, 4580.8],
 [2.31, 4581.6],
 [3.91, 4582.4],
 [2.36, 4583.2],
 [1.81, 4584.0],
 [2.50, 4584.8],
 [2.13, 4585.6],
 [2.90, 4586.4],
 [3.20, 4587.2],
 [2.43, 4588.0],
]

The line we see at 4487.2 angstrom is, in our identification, Mg II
